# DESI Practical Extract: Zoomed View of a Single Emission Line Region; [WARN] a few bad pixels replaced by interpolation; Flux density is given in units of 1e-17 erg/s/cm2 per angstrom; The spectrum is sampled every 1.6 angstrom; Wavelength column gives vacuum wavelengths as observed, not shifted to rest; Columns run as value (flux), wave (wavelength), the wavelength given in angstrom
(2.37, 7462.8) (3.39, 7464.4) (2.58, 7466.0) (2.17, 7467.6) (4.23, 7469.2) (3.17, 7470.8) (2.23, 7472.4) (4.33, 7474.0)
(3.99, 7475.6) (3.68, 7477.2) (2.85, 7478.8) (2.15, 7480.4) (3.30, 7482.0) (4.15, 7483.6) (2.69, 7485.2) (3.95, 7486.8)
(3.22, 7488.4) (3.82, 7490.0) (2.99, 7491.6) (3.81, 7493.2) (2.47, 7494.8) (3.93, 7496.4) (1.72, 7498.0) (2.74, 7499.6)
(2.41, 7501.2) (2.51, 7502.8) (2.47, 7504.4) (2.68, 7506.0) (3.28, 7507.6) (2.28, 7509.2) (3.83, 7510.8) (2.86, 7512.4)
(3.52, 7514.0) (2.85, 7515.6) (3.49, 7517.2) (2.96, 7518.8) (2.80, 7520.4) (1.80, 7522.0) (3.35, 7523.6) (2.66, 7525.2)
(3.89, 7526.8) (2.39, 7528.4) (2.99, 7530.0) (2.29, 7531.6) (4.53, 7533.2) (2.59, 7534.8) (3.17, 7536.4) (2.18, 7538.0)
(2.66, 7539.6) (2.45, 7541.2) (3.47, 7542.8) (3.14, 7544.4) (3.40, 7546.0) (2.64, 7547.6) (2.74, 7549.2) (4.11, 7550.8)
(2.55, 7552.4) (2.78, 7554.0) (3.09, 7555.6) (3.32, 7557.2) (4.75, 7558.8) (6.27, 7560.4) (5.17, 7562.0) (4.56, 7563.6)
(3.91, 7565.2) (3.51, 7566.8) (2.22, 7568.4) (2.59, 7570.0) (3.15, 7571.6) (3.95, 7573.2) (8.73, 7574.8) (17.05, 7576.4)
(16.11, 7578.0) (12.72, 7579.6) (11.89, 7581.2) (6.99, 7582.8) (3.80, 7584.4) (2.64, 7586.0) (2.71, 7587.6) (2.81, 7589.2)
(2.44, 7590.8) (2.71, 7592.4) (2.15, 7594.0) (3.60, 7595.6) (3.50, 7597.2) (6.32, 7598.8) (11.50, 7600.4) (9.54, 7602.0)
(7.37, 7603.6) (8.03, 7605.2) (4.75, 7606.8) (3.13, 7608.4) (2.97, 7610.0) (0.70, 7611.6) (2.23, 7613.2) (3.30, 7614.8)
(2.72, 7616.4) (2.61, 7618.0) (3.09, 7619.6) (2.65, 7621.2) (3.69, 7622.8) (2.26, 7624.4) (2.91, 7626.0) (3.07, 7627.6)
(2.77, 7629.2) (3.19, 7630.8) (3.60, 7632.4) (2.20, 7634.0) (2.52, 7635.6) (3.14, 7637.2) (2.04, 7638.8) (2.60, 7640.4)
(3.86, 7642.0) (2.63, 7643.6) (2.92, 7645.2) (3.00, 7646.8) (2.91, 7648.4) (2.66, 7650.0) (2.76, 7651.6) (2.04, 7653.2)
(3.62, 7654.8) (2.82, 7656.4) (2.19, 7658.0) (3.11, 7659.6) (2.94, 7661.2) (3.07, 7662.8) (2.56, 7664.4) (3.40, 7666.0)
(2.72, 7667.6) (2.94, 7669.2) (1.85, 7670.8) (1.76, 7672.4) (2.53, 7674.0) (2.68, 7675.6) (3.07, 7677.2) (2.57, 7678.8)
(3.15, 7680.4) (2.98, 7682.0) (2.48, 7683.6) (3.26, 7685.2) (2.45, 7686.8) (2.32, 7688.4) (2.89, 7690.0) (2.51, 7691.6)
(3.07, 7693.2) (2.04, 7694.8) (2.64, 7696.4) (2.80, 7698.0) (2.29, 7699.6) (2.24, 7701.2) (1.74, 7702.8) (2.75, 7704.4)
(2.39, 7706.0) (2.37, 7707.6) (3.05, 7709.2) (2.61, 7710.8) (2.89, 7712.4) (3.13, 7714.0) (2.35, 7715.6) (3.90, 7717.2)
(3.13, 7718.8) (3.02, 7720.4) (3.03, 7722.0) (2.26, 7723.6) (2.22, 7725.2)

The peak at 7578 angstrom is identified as Halpha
